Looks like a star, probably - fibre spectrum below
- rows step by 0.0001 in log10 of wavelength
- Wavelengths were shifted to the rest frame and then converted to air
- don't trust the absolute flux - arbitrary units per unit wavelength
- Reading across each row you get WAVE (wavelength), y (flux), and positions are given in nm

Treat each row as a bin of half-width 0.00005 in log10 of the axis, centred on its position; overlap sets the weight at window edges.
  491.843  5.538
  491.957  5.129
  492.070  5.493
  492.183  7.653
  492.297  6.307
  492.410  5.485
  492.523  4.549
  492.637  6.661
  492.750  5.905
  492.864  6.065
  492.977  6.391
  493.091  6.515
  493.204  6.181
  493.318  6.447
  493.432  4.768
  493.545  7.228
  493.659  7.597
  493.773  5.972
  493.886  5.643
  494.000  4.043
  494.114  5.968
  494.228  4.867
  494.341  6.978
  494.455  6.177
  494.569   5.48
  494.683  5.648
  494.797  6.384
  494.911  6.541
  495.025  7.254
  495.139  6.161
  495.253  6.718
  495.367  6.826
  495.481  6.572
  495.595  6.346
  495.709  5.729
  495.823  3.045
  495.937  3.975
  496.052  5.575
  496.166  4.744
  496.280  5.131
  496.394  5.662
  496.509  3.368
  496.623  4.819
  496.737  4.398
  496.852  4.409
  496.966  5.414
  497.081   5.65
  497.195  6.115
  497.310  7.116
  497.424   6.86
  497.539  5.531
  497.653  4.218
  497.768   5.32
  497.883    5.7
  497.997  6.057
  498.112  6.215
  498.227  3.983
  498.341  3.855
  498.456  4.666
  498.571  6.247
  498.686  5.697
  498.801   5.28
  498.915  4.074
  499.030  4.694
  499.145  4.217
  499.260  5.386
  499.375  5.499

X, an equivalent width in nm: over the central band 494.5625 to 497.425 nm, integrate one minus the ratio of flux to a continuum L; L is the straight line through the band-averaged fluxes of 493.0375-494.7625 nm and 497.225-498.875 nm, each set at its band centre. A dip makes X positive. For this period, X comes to 0.07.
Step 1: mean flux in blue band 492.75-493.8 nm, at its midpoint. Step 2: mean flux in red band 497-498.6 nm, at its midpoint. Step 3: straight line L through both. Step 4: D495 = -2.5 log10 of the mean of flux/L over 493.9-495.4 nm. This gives 0.00 mag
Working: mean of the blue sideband 6.33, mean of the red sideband 5.52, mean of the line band 6.05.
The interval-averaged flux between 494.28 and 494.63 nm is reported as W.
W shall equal 6.19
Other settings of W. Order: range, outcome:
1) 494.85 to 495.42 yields 6.7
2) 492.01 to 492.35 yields 6.47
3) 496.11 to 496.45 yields 5.19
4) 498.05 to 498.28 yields 5.12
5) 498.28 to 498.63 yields 4.92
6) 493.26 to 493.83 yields 6.4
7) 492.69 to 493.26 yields 6.22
